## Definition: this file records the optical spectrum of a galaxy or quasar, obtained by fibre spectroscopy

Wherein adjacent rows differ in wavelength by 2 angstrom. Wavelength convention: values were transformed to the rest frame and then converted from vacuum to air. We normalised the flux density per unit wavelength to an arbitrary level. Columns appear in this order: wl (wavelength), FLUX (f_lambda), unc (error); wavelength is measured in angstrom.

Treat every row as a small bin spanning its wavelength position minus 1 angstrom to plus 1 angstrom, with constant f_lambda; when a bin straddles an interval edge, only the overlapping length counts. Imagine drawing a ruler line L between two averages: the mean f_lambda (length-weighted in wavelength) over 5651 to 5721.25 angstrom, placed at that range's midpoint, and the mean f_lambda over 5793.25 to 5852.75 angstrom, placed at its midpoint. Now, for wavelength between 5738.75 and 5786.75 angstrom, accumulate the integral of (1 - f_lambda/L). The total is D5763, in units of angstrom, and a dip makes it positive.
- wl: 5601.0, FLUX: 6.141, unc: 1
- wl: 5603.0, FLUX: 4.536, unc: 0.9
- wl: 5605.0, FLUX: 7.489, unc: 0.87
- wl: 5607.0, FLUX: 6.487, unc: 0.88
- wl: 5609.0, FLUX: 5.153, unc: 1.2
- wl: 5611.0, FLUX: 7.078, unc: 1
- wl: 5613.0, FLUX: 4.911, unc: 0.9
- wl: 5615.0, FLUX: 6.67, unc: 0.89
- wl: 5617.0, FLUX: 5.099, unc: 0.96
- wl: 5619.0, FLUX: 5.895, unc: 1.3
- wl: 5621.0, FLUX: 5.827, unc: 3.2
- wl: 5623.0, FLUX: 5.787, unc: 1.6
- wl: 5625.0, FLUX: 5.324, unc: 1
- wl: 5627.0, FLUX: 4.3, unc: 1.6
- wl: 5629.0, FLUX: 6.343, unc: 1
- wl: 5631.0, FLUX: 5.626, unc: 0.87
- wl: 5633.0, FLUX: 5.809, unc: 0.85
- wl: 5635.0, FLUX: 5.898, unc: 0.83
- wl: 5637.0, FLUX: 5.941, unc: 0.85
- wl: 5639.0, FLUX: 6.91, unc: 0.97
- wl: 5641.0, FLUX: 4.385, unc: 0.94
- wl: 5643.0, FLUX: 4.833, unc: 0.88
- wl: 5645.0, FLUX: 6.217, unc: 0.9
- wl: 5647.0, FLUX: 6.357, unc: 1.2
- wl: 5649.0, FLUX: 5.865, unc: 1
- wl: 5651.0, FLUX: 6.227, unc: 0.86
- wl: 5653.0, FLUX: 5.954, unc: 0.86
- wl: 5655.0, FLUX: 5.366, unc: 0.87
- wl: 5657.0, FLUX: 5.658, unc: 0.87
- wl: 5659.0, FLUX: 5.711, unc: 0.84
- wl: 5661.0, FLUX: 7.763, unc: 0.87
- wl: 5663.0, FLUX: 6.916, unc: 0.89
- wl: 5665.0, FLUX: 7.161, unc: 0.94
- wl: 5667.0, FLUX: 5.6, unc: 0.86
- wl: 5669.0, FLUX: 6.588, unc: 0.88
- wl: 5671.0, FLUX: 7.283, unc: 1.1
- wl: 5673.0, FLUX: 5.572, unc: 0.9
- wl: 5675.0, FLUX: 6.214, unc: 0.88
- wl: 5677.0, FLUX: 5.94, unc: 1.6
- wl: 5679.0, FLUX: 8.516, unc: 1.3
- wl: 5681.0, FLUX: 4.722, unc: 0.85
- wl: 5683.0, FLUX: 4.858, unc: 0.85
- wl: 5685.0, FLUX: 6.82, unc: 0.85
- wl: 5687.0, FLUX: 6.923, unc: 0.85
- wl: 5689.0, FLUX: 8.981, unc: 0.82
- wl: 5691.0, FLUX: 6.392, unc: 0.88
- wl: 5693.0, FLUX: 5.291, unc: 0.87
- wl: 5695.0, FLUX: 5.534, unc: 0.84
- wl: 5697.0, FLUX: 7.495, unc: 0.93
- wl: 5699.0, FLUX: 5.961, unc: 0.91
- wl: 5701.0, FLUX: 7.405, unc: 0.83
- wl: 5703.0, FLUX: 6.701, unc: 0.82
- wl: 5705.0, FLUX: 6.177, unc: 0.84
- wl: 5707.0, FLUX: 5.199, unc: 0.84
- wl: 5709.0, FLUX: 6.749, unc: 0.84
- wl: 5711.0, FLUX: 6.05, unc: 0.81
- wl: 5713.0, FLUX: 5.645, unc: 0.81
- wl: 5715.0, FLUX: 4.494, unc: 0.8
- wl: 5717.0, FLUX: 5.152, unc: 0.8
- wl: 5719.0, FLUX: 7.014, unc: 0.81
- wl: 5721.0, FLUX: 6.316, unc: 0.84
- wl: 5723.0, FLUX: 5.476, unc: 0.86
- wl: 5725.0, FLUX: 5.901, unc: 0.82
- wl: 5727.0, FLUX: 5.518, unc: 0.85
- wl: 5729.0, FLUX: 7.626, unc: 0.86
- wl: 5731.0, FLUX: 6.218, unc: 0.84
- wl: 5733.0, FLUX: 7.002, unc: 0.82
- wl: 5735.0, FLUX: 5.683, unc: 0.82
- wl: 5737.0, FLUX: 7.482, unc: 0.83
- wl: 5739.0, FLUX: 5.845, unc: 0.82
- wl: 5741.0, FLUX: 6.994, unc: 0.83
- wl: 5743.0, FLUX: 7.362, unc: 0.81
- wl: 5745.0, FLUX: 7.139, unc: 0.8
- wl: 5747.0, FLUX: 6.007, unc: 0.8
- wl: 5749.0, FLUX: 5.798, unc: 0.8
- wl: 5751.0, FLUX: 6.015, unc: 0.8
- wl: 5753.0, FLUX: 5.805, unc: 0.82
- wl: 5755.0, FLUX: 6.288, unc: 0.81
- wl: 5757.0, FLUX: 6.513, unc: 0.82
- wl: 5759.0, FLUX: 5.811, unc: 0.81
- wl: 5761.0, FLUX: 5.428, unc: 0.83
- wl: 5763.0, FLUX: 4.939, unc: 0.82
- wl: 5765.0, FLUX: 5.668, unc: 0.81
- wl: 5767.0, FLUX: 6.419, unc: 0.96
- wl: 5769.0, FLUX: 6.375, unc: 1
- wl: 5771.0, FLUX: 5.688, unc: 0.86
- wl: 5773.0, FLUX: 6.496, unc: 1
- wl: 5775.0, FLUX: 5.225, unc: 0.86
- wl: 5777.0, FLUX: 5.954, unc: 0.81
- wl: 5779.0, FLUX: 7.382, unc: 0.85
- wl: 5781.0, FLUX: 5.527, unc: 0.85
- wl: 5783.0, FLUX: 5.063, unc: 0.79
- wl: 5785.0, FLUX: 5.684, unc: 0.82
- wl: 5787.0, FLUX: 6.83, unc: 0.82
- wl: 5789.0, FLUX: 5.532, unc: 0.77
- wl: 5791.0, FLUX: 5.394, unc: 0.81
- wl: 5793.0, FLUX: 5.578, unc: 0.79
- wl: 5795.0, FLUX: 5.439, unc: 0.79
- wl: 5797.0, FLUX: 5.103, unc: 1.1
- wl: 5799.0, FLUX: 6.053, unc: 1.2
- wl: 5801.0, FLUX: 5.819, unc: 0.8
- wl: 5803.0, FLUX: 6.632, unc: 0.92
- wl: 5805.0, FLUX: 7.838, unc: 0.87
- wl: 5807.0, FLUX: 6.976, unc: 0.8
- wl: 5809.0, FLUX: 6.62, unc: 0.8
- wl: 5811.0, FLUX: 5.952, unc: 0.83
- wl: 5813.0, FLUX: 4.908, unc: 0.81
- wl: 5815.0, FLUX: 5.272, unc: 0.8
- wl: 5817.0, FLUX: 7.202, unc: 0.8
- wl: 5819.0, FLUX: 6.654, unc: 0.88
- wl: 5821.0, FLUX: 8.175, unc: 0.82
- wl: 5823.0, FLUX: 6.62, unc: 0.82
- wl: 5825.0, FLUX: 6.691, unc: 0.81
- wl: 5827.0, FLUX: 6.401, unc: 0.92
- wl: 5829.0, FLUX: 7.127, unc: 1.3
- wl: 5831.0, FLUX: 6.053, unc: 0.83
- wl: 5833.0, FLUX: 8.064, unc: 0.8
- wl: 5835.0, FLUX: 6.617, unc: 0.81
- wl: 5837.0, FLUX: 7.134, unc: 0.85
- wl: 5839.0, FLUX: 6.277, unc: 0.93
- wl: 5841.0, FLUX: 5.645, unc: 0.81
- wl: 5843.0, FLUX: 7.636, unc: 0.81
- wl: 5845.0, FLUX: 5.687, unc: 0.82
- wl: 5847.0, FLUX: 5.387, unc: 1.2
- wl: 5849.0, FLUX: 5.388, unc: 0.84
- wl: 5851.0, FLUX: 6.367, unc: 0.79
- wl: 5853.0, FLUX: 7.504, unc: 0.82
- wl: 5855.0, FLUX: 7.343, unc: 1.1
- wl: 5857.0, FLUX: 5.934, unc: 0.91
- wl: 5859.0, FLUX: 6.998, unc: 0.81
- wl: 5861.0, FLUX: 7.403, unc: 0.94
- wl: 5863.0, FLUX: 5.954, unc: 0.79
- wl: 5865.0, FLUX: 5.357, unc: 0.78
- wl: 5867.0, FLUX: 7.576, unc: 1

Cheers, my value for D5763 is 2.1 angstrom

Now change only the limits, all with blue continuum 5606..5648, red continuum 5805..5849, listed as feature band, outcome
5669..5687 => -1.0 angstrom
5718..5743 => -1.2 angstrom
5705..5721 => 0.7 angstrom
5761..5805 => 3.3 angstrom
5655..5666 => -1.2 angstrom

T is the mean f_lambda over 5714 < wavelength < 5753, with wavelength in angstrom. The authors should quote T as 6.25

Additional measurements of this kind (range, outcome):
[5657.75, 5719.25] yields 6.34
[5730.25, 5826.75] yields 6.19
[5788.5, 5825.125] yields 6.23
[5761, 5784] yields 5.87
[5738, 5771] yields 6.14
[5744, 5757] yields 6.2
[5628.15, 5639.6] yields 6.06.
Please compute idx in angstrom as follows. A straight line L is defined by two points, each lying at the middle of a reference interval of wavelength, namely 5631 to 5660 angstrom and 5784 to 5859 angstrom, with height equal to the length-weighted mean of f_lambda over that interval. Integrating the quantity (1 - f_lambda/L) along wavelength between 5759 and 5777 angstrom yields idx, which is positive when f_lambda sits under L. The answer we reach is 1.2 angstrom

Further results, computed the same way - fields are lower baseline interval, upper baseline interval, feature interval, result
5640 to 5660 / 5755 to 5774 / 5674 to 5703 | -3.8 angstrom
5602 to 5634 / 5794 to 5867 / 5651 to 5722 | -3.5 angstrom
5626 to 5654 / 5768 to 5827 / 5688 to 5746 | -4.0 angstrom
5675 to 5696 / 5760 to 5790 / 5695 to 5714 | -0.1 angstrom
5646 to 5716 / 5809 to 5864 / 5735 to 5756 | -0.2 angstrom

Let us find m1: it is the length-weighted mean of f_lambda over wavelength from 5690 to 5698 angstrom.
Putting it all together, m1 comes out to 6.18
